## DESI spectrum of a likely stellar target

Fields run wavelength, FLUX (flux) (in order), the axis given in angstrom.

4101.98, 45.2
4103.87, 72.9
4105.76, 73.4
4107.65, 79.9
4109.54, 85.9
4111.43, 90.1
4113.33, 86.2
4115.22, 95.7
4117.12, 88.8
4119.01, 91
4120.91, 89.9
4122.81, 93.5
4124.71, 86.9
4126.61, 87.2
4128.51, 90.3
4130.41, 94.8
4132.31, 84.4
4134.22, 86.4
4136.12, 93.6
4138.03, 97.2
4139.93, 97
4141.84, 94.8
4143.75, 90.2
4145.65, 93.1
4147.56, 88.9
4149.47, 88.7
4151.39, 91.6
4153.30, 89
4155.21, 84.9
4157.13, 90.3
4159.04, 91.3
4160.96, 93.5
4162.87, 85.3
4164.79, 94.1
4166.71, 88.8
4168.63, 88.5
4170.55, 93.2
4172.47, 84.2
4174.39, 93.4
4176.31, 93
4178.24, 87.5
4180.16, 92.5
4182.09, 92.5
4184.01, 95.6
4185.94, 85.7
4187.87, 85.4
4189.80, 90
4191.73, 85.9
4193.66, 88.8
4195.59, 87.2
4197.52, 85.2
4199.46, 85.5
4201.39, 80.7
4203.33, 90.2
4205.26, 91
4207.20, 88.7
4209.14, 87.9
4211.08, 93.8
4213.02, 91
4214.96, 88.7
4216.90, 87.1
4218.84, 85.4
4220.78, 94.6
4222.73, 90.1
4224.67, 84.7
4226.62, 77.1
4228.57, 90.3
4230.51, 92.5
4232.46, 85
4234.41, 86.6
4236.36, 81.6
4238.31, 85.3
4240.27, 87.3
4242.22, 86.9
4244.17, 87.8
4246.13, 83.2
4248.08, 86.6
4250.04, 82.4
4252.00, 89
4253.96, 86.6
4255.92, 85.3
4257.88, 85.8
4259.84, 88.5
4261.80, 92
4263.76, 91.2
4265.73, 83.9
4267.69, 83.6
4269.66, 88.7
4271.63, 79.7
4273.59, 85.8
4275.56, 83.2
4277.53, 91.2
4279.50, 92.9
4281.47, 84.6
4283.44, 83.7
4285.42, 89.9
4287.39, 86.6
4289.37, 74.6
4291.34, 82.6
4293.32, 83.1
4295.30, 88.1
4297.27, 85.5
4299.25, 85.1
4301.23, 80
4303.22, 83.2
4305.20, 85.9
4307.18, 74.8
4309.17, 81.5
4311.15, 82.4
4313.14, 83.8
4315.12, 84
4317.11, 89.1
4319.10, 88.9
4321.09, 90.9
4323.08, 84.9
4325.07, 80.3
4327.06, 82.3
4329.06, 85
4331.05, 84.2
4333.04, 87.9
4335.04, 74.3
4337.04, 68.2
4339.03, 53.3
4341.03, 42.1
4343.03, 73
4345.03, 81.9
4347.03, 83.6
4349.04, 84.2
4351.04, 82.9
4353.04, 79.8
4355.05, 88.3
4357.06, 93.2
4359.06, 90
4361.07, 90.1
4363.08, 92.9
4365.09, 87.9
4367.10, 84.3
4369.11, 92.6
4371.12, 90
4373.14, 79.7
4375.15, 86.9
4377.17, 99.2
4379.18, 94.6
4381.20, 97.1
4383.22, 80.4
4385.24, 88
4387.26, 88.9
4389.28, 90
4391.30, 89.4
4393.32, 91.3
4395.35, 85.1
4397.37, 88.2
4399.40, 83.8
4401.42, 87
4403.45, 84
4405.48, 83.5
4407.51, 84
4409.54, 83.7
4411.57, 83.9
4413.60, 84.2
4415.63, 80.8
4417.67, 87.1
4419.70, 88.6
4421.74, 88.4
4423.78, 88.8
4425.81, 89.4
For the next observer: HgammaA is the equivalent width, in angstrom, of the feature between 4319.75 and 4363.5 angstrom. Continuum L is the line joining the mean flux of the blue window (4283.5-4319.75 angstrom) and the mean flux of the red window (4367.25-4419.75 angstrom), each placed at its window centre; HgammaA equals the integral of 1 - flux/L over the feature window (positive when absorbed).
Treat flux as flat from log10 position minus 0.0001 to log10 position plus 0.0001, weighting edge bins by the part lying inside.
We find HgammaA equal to 2.47 angstrom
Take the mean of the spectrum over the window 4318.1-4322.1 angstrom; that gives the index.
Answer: 89.8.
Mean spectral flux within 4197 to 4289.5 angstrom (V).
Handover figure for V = 86.9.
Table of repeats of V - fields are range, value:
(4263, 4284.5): 86.2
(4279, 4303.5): 84.5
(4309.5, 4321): 85.8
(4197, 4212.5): 88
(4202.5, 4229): 88.6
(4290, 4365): 82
